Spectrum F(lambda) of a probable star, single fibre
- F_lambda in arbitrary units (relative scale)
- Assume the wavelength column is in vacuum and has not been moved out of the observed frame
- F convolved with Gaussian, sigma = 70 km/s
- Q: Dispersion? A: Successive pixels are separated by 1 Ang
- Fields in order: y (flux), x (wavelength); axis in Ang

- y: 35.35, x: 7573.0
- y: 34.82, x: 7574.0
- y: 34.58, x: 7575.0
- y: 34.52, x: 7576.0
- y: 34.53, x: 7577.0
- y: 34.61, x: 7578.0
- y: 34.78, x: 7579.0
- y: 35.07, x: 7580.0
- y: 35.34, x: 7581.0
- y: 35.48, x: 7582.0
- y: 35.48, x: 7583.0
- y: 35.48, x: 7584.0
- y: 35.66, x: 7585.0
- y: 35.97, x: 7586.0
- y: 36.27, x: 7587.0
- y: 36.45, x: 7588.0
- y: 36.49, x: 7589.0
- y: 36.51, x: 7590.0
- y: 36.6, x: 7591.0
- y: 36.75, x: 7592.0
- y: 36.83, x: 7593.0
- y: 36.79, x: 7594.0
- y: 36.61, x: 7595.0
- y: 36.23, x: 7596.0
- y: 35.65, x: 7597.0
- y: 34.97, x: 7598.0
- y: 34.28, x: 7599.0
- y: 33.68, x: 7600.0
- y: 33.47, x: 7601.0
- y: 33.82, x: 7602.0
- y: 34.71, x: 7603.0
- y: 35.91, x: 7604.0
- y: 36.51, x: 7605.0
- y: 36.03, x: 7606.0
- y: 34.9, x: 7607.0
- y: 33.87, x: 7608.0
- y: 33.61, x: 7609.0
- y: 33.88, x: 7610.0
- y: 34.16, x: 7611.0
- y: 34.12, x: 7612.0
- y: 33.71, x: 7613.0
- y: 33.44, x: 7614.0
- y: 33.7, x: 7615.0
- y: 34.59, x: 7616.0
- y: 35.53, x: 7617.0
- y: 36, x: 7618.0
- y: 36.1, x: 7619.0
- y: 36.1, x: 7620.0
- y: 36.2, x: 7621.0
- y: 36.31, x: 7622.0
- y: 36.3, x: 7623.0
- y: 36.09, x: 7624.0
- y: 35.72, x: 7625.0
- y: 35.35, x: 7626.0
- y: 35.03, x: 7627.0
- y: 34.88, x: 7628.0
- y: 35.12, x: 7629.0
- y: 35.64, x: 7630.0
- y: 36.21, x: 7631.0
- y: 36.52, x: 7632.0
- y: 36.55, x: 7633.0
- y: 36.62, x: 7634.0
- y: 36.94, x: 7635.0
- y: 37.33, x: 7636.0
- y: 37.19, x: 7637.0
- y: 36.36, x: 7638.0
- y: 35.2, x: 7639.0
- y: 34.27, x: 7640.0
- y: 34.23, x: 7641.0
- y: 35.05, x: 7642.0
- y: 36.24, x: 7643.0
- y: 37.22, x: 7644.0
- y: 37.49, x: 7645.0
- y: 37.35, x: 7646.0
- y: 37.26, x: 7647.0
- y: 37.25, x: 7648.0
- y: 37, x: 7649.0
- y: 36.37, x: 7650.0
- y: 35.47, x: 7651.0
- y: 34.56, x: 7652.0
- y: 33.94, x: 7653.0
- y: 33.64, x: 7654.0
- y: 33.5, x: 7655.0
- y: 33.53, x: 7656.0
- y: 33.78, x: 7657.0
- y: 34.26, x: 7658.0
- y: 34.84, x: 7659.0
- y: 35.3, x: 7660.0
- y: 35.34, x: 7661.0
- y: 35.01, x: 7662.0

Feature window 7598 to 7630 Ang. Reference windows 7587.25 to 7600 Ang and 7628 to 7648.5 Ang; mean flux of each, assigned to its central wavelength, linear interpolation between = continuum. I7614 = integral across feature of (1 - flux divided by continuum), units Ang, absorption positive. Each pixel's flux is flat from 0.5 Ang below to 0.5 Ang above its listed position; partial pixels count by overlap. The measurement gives 1.08 Ang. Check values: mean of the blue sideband 36.1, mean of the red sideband 36.3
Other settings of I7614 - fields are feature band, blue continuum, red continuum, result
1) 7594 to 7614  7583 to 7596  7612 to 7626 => 0.6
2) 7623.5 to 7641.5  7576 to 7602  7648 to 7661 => -0.4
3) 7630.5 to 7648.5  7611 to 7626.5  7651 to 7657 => -1.0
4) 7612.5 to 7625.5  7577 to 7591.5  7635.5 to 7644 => 0.1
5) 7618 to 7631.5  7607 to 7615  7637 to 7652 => -0.4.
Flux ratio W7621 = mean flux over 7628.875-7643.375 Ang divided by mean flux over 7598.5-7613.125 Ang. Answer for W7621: 1.04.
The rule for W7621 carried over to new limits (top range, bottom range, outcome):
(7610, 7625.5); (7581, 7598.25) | 0.97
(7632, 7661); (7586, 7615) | 1.01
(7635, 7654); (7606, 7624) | 1.03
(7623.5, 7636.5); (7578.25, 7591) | 1.01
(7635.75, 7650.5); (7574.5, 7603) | 1.03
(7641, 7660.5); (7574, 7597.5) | 0.99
